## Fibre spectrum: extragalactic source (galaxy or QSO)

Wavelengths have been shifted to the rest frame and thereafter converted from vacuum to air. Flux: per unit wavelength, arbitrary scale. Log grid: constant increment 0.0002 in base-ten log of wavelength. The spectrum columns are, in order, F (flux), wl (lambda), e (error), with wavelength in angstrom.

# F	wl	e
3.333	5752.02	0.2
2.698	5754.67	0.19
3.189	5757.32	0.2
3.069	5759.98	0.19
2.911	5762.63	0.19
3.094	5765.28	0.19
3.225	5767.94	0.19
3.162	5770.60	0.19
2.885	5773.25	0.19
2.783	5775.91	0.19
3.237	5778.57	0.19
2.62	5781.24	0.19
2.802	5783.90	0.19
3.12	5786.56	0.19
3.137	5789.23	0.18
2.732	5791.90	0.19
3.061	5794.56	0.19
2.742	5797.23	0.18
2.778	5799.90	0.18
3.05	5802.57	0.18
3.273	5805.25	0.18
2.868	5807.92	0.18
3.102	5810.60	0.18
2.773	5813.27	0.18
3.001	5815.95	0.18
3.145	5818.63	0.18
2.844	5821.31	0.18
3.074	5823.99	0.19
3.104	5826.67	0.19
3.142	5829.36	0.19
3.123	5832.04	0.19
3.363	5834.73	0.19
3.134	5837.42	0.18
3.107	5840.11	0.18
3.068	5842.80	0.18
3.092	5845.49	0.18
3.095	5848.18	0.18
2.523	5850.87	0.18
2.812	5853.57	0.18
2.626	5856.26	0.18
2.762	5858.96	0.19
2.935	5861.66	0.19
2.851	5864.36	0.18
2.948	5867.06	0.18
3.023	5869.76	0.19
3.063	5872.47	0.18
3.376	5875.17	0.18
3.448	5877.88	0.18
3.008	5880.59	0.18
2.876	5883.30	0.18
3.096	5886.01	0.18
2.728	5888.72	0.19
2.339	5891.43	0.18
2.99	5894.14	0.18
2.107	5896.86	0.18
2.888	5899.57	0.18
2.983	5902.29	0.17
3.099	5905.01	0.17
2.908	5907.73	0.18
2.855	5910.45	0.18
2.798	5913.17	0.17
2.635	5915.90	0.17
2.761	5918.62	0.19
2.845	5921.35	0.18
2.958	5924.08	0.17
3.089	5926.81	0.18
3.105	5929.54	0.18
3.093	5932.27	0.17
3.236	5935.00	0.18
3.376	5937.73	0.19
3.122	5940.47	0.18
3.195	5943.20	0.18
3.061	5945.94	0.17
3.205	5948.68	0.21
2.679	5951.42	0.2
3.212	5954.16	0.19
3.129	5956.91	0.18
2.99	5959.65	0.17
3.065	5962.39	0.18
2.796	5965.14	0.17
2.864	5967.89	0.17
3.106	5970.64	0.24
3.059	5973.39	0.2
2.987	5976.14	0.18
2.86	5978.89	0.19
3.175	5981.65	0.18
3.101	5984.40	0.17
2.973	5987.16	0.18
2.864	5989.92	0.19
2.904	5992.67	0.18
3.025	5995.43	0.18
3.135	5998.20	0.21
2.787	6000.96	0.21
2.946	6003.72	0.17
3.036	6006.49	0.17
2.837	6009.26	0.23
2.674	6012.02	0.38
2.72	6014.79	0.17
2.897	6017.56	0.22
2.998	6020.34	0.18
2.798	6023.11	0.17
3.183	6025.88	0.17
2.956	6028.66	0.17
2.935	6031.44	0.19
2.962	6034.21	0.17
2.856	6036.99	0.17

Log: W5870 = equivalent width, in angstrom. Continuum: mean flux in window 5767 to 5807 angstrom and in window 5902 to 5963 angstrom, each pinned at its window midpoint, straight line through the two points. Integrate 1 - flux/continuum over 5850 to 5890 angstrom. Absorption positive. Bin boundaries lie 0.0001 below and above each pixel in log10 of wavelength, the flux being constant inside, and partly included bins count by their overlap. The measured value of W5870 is 0.7 angstrom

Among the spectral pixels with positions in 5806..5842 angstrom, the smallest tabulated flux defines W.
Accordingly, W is 2.773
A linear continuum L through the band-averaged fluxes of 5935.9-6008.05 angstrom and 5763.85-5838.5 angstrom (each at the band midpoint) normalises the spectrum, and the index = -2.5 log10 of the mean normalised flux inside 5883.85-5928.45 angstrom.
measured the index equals 0.07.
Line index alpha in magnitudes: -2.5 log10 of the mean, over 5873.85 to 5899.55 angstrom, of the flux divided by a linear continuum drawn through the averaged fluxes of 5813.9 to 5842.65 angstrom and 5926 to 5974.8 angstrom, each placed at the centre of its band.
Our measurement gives 0.07 mag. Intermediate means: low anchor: 3.09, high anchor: 3.08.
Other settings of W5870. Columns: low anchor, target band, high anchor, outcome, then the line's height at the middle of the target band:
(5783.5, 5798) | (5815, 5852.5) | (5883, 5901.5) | -2.7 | 2.85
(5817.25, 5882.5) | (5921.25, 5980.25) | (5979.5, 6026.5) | -1.6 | 2.97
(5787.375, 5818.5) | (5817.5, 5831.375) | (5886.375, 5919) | -0.7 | 2.92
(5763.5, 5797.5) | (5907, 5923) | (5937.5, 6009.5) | 1.1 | 3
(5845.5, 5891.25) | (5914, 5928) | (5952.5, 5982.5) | 0.6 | 2.98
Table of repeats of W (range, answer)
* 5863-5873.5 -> 2.851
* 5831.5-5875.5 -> 2.523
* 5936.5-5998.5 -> 2.679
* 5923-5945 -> 2.958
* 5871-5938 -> 2.107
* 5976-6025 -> 2.674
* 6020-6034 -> 2.798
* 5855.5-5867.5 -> 2.626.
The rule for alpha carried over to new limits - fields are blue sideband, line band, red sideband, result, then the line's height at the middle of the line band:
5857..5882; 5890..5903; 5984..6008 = 0.14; 3.02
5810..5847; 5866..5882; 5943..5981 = -0.03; 3.05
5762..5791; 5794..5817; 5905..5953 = 0.01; 3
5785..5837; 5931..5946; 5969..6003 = -0.07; 3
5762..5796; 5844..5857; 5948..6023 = 0.05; 2.97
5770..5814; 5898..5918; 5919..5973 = 0.06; 3.03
